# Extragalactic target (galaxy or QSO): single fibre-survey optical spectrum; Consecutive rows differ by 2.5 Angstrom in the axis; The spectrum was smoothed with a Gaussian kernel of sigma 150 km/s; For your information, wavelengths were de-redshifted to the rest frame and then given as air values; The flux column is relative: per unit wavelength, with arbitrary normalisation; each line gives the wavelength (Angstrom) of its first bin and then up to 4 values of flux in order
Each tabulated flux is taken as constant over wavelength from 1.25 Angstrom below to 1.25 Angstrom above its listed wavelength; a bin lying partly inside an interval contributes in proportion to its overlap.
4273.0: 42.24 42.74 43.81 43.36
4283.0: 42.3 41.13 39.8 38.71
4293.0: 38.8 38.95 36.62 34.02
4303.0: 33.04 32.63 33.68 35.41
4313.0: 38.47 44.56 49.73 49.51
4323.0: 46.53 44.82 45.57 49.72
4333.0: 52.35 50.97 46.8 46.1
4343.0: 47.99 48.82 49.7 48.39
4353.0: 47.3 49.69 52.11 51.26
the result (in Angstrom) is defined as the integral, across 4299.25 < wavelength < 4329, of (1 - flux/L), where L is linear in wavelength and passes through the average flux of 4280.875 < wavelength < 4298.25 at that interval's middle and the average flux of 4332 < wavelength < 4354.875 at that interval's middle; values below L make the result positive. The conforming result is 2.30 Angstrom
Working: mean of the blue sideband 39.8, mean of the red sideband 48.7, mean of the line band 40.6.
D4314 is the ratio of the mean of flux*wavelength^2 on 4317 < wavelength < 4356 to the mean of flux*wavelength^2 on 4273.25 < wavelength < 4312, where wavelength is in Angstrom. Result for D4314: 1.3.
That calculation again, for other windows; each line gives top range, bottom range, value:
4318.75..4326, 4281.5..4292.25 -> 1.19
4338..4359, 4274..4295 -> 1.21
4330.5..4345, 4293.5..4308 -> 1.42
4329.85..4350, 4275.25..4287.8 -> 1.19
